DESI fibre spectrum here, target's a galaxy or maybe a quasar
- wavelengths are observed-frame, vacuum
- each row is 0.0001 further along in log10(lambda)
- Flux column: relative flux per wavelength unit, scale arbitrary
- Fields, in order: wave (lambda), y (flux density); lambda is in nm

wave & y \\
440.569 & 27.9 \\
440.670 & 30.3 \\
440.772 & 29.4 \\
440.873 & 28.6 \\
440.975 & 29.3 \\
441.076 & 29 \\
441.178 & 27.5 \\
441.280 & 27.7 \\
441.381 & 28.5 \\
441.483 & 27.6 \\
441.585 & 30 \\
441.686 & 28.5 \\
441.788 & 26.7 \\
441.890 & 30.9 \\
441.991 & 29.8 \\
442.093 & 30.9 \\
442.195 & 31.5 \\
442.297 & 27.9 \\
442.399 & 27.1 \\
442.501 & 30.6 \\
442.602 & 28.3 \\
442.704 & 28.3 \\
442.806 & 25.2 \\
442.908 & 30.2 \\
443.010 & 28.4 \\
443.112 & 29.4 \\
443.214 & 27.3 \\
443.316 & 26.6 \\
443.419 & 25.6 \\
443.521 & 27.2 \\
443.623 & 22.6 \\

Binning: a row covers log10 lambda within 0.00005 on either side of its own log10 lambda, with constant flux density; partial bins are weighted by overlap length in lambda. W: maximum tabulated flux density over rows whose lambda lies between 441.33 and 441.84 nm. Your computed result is 30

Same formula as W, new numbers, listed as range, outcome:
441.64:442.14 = 30.9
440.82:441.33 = 29.3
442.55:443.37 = 30.2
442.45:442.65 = 30.6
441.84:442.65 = 31.5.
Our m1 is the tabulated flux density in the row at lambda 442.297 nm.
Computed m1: 27.9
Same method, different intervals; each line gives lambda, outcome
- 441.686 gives 28.5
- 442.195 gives 31.5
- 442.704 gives 28.3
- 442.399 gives 27.1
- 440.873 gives 28.6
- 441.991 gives 29.8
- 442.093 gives 30.9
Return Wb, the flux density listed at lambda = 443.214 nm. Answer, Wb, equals 27.3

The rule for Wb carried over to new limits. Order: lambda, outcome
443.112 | 29.4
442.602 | 28.3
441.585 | 30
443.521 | 27.2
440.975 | 29.3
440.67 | 30.3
